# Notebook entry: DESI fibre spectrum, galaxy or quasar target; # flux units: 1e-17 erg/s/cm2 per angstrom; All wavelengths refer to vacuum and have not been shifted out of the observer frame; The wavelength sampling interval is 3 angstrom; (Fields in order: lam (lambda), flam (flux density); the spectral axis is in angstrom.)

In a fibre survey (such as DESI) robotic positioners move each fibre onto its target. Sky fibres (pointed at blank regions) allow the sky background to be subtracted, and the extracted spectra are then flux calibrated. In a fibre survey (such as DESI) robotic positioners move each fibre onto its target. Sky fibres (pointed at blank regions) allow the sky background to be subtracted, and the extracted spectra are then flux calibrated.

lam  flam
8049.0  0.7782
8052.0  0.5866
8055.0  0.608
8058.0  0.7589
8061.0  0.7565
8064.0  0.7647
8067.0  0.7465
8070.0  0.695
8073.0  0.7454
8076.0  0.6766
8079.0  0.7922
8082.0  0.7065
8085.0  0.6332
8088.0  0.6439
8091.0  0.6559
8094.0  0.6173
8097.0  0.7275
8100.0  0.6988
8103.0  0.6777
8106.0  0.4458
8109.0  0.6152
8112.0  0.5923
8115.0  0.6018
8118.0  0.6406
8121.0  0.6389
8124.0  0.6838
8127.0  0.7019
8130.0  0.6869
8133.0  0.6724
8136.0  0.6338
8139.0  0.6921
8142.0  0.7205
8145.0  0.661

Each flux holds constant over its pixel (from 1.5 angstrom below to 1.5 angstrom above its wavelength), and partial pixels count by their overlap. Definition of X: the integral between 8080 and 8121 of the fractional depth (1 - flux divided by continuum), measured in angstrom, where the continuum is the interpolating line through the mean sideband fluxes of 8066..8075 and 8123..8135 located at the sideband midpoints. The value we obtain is 3.9 angstrom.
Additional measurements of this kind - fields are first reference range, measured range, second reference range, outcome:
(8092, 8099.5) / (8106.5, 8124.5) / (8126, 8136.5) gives 1.6 angstrom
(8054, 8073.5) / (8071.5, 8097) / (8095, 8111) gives -0.3 angstrom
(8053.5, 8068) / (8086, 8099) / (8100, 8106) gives -0.2 angstrom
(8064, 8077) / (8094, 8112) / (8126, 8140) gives 1.8 angstrom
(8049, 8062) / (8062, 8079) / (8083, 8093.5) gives -1.7 angstrom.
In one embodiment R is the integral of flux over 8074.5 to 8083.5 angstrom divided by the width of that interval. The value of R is 0.725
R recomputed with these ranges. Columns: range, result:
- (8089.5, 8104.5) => 0.675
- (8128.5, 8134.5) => 0.68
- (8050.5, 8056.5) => 0.597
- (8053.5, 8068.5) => 0.727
